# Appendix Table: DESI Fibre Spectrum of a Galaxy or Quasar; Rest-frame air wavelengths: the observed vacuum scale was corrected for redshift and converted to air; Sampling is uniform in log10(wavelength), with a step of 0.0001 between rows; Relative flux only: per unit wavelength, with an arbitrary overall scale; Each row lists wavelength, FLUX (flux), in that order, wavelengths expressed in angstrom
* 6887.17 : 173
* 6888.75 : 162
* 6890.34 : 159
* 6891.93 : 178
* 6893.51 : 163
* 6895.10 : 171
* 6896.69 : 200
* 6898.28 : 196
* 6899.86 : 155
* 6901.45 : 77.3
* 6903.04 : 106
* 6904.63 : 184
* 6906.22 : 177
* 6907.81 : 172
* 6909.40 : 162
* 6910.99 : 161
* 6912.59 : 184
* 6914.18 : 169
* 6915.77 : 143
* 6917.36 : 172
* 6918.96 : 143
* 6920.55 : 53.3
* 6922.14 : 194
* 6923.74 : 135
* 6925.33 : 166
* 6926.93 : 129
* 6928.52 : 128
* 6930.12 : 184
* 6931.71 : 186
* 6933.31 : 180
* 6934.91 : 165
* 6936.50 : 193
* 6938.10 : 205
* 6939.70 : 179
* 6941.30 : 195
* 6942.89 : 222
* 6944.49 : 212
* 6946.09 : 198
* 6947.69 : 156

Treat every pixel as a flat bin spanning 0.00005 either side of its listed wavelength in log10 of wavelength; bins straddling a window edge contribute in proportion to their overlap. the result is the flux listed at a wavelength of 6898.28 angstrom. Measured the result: 196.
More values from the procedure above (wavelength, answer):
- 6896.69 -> 200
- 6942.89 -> 222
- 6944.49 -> 212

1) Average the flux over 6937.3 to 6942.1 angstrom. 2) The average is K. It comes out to 193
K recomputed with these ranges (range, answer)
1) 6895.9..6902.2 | 158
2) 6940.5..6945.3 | 210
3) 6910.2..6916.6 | 164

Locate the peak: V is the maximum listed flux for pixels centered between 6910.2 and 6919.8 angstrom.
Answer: 184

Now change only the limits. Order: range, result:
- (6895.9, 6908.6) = 200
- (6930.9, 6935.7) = 186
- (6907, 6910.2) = 172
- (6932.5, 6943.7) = 222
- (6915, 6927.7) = 194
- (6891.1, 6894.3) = 178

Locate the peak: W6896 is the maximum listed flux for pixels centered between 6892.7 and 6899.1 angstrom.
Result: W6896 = 200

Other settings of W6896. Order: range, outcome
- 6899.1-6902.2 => 155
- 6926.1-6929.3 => 129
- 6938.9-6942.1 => 195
